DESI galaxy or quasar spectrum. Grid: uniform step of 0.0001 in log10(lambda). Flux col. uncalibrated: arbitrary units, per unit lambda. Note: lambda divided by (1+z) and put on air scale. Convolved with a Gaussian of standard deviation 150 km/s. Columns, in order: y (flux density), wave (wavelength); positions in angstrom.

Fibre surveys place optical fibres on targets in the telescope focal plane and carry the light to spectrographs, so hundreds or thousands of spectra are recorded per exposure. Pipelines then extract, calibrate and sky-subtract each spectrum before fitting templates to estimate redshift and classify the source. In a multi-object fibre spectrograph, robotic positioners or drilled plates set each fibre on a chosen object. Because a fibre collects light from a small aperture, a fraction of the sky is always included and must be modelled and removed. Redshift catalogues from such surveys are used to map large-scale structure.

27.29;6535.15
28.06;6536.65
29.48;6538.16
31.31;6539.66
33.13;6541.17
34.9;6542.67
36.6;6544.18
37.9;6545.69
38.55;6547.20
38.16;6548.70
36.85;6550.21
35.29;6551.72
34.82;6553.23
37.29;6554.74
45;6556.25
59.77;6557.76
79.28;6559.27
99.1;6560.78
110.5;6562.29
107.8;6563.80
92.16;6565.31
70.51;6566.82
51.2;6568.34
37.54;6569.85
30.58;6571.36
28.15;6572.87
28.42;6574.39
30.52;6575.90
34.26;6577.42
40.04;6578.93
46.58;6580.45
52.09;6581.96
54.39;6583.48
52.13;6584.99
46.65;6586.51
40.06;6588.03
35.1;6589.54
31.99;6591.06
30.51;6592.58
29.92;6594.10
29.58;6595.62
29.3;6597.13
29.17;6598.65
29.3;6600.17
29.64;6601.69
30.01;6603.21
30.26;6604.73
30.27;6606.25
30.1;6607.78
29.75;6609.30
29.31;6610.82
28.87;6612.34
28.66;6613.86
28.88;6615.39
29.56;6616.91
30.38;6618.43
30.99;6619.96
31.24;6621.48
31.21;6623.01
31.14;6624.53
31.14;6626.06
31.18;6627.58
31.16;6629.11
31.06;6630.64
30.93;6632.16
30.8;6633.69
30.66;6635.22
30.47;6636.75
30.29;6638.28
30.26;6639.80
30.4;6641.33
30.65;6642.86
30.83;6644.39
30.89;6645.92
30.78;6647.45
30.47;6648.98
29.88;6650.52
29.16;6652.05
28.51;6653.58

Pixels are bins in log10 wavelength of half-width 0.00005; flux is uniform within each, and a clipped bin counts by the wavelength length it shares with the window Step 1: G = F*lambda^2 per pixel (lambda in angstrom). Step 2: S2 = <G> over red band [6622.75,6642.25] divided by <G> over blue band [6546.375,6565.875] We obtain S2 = 0.51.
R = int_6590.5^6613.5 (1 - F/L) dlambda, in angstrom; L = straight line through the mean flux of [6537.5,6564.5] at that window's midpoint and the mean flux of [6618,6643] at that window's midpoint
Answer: 5.0 angstrom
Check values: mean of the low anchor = 51.4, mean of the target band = 29.8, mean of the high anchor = 30.8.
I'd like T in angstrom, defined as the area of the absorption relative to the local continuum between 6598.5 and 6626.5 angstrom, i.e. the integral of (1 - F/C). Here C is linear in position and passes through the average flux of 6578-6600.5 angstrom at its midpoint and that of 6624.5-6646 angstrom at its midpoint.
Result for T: 3.70 angstrom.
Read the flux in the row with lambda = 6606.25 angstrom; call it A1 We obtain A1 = 30.27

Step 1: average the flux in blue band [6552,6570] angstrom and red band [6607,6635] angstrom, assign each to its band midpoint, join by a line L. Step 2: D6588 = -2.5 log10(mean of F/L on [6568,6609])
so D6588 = 0.39 mag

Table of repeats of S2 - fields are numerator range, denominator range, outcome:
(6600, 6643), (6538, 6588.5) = 0.63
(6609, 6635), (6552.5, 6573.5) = 0.49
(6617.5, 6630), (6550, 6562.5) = 0.54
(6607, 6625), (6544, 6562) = 0.61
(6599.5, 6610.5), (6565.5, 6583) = 0.71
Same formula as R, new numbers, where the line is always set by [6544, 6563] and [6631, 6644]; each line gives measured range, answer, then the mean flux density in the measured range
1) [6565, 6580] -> 1.7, 42.9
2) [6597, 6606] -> 2.4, 29.7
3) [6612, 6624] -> 1.9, 30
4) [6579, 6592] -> 0.1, 44.4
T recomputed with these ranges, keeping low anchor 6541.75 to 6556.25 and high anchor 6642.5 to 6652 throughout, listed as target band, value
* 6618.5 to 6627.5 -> 0.28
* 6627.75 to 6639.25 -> 0.22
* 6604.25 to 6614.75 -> 1.09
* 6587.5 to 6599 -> 0.75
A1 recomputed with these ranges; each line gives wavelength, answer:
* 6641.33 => 30.4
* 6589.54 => 35.1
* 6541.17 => 33.13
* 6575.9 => 30.52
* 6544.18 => 36.6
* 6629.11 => 31.16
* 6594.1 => 29.92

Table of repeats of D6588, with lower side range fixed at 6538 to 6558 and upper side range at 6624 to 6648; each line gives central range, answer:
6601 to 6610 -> 0.11 mag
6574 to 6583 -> -0.13 mag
